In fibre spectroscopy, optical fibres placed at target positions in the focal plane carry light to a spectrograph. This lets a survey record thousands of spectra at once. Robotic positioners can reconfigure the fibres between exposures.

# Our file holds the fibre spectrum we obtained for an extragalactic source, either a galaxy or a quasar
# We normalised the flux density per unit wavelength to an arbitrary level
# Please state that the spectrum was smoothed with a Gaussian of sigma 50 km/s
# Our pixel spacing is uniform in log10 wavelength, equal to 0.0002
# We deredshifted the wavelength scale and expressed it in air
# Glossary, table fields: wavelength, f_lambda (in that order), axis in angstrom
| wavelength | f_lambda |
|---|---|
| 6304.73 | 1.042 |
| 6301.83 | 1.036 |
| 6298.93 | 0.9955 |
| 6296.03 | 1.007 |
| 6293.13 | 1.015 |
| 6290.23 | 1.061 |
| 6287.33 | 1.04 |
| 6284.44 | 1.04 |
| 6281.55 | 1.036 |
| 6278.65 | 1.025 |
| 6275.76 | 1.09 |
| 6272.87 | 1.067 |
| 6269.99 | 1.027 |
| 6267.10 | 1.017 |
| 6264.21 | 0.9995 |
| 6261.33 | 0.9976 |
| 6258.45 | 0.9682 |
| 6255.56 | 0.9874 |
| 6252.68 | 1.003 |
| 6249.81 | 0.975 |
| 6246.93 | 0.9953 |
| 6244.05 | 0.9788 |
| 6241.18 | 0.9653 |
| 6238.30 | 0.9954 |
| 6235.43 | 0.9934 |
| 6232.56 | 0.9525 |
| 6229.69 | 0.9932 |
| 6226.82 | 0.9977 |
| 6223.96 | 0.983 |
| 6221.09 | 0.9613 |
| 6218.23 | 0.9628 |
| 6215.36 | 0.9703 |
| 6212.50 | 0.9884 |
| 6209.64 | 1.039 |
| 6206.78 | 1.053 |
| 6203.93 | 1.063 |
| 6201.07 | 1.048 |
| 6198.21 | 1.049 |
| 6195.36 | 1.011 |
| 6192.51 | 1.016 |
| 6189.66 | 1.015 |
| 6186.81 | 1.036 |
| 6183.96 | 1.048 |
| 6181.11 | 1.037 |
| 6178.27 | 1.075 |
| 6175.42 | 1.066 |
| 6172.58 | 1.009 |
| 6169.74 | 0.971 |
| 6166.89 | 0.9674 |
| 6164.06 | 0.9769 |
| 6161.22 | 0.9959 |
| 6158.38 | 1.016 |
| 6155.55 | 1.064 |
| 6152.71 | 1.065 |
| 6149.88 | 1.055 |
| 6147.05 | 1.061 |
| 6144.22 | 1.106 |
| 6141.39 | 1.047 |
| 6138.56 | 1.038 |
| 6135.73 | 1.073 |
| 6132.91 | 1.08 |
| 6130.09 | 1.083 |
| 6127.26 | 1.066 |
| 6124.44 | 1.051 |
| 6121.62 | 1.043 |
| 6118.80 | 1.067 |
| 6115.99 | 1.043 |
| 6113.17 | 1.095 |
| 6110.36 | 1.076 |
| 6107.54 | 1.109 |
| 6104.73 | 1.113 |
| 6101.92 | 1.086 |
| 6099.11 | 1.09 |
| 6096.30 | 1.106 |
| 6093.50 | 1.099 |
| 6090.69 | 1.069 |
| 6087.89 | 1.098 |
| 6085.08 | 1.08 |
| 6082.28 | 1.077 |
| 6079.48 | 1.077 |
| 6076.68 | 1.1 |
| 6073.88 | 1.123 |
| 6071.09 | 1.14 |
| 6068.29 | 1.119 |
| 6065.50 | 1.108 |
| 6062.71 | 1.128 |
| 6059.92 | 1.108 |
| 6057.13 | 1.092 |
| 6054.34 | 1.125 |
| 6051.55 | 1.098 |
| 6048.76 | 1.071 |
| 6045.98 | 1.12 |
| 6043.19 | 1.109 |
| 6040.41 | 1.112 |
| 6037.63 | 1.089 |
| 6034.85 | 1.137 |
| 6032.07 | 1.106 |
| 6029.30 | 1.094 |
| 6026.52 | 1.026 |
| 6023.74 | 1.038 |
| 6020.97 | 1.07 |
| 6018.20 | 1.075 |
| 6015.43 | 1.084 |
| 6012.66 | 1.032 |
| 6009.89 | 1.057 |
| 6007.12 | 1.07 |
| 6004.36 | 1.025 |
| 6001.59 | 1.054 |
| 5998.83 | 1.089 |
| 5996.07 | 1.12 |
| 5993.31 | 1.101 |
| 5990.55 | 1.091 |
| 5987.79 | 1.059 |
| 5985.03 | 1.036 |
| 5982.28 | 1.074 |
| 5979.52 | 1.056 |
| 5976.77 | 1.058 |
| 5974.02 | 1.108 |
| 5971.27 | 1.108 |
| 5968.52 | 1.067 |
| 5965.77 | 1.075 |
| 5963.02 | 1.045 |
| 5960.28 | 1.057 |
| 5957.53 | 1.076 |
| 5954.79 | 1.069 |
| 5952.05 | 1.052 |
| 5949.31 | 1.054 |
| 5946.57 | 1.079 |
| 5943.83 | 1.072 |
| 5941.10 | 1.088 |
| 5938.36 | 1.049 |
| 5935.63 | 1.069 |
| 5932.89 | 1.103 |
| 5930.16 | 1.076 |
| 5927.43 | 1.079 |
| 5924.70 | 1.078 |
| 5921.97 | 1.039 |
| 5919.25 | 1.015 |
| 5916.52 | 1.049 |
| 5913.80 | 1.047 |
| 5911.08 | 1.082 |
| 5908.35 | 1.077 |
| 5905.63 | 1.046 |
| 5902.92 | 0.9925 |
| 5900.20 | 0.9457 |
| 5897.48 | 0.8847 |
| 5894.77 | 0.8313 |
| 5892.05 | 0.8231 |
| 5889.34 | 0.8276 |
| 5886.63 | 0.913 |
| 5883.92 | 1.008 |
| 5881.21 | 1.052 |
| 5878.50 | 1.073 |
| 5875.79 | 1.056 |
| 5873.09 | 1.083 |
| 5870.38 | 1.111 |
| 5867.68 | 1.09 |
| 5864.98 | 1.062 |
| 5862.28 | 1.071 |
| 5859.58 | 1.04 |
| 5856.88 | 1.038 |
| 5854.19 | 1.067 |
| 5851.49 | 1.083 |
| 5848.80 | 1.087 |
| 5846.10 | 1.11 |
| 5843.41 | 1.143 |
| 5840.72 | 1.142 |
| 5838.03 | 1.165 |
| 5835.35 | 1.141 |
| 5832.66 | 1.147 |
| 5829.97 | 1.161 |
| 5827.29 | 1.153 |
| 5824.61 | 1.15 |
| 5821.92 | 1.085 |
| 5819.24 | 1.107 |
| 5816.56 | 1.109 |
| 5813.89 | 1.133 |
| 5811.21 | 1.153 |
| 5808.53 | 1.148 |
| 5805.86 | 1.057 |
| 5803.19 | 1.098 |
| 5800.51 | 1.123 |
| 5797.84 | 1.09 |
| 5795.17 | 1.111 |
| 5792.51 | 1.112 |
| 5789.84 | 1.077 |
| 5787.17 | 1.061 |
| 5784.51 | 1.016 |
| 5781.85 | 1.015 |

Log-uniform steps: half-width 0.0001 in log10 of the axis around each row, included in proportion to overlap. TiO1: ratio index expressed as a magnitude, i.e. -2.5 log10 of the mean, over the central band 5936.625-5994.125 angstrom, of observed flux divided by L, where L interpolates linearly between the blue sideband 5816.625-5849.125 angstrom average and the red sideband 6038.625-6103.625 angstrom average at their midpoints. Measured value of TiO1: 0.045 mag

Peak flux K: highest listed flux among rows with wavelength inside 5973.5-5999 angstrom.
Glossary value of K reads 1.12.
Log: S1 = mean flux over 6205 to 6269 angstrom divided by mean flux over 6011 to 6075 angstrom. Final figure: 0.90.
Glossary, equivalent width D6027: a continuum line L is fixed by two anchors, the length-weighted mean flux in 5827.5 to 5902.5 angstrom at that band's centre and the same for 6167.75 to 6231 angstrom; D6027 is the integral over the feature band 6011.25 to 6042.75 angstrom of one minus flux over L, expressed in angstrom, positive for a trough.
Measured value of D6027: -1.49 angstrom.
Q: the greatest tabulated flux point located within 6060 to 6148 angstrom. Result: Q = 1.14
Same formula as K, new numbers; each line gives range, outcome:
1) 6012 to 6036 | 1.137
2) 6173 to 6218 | 1.075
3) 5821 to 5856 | 1.165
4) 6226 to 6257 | 1.003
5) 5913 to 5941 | 1.103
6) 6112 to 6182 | 1.106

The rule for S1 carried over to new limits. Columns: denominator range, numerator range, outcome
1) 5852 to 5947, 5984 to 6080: 1.06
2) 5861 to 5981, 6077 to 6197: 1.02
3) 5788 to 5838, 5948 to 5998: 0.96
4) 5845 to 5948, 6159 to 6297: 0.98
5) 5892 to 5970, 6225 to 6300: 0.97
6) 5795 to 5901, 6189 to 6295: 0.95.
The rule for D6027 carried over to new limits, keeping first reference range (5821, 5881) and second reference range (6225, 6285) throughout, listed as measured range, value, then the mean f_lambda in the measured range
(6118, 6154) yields -1.1 angstrom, 1.06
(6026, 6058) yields -1.4 angstrom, 1.1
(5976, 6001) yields -0.2 angstrom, 1.08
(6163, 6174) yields 0.5 angstrom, 0.982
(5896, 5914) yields 1.3 angstrom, 1.01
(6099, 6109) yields -0.6 angstrom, 1.1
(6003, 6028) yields 0.2 angstrom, 1.05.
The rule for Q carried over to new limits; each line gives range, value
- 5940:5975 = 1.108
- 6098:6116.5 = 1.113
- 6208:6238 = 1.039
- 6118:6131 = 1.083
